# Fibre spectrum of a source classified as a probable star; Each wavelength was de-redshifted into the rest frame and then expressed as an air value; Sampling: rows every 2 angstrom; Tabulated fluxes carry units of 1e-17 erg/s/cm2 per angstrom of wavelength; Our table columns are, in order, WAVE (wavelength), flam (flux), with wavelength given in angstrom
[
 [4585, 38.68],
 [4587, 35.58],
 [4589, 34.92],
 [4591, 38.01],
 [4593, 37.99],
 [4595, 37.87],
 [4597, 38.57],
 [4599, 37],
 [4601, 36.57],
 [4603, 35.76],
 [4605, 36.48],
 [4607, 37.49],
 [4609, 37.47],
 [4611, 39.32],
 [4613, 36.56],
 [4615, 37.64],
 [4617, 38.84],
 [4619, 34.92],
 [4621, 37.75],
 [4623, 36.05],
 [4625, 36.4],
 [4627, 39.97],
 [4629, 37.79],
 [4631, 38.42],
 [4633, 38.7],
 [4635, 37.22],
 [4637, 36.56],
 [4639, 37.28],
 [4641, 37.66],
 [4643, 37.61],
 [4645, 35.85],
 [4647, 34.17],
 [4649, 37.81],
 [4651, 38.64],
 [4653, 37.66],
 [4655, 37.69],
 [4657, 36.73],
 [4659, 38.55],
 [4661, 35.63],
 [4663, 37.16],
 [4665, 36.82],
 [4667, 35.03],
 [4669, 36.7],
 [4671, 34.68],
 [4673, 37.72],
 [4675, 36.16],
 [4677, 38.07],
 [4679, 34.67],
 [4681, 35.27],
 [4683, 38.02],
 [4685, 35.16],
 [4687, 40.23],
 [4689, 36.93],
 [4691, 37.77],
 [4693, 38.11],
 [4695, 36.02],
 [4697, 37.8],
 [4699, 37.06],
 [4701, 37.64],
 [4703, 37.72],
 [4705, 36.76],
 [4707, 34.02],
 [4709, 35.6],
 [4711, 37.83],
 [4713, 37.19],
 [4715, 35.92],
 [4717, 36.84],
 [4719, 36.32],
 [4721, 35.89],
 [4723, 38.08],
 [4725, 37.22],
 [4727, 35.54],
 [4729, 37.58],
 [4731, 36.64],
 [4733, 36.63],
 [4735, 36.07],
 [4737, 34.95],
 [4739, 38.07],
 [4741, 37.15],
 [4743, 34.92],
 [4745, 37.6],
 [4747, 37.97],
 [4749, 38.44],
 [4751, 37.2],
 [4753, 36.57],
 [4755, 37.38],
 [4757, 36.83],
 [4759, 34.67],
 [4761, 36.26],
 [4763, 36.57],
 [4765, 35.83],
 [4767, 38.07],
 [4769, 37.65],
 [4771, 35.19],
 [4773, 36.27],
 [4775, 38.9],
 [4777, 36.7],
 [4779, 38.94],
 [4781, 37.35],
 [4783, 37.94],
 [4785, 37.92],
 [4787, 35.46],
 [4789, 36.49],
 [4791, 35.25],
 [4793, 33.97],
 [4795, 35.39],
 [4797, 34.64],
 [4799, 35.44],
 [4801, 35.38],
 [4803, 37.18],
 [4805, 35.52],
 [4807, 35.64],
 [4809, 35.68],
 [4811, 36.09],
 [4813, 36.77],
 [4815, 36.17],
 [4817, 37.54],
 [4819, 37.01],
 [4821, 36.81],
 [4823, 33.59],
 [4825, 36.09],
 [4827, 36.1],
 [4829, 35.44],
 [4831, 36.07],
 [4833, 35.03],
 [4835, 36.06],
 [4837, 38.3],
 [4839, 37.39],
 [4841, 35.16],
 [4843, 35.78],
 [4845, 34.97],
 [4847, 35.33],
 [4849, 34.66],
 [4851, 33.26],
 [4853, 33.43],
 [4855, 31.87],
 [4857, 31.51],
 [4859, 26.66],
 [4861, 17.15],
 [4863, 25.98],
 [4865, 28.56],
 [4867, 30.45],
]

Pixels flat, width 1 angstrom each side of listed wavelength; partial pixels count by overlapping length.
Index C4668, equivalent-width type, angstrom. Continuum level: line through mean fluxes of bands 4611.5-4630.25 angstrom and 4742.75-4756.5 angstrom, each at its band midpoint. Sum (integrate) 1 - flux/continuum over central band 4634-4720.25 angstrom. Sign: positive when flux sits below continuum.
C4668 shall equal 1.1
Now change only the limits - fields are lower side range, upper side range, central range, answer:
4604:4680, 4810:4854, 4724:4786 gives -1.1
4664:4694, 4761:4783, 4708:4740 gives 0.3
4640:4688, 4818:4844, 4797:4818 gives 0.1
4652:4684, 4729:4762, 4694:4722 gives 0.1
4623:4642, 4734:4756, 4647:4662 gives 0.1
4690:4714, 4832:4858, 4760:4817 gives -1.2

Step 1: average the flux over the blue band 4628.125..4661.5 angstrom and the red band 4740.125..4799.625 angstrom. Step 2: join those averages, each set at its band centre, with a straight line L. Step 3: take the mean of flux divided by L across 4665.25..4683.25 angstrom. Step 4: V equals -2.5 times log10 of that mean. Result 0.03 mag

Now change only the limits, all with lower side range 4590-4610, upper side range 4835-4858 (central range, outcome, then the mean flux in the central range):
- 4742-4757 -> -0.04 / 37.1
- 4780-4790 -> -0.05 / 37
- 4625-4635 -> -0.04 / 38.3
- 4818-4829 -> -0.03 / 35.9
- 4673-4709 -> -0.02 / 36.9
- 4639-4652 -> 0.00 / 37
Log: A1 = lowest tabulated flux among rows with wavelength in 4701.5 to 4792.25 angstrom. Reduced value 34.02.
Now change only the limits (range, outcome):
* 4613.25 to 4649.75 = 34.17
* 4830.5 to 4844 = 35.03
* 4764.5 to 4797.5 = 33.97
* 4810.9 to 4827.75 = 33.59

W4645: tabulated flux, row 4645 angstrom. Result 35.85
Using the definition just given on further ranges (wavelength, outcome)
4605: 36.48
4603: 35.76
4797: 34.64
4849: 34.66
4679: 34.67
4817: 37.54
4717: 36.84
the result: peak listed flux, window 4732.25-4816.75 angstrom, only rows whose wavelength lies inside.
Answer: 38.94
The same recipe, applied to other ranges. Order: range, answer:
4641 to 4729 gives 40.23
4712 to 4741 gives 38.08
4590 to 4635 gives 39.97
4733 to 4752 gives 38.44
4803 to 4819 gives 37.54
